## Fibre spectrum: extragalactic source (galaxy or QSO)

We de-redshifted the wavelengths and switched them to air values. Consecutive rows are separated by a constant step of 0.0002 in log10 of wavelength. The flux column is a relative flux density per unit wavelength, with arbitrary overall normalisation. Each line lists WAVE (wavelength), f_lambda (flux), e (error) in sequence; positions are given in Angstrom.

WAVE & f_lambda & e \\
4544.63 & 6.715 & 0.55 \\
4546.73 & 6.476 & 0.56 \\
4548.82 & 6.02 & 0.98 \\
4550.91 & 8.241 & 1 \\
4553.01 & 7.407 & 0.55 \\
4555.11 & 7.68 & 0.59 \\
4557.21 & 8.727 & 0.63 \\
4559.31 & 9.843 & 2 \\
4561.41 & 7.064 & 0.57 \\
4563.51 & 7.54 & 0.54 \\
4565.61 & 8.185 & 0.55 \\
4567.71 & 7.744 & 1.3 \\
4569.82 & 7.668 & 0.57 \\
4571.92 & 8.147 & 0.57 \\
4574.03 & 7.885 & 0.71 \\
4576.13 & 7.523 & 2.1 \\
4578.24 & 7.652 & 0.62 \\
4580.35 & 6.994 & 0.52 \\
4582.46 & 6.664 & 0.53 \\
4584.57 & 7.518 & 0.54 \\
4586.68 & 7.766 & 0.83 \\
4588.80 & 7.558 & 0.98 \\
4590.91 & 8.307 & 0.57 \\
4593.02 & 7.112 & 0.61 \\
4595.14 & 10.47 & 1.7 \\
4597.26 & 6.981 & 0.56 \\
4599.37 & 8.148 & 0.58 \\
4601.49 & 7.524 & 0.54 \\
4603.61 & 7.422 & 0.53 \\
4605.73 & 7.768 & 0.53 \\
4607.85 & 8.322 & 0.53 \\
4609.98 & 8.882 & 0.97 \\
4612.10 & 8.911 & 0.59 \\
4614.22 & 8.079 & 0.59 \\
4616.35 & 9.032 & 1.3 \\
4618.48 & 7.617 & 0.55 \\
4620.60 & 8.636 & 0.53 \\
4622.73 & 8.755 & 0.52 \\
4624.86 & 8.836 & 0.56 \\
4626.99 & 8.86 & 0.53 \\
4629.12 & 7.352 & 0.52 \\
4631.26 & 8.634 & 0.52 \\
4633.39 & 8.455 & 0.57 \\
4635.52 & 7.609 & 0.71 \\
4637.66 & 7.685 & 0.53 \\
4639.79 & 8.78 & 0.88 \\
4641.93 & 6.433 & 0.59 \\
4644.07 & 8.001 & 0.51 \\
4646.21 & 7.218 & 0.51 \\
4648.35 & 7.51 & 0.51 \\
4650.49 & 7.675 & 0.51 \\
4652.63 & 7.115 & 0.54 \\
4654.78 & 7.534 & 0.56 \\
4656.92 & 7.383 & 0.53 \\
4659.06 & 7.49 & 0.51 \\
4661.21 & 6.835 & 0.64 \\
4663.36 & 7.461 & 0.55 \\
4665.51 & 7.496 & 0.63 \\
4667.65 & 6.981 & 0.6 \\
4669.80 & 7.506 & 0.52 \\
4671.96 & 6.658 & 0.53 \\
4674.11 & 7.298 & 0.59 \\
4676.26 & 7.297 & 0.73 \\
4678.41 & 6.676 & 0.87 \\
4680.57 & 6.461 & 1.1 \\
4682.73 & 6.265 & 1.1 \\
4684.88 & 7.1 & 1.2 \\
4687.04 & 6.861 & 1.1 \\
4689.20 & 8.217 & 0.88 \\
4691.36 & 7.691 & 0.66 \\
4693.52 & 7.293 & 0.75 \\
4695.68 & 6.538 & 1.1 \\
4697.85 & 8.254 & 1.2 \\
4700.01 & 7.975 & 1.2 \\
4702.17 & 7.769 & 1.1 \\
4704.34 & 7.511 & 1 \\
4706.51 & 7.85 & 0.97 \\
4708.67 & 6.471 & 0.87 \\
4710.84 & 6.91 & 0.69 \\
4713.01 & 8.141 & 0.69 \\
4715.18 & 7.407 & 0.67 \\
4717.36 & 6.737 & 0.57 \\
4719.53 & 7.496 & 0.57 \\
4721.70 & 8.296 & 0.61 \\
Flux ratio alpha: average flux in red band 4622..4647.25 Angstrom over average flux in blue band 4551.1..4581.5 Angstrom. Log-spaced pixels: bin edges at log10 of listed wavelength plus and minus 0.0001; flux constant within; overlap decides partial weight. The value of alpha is 1.02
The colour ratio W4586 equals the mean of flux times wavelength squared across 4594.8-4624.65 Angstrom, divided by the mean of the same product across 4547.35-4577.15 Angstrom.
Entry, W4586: 1.08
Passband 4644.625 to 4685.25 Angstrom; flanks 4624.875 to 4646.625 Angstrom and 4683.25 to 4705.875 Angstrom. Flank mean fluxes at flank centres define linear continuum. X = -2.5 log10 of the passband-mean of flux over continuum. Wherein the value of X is 0.08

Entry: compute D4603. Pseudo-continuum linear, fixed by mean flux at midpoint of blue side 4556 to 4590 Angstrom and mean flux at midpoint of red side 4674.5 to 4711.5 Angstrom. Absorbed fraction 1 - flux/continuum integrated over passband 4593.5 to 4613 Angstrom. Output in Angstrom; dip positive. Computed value -1.5 Angstrom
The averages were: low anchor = 7.78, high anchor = 7.25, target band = 8.23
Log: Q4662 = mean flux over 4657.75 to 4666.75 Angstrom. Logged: 7.32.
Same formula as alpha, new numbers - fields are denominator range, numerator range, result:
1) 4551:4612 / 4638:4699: 0.92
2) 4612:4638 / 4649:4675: 0.87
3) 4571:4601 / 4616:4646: 1.05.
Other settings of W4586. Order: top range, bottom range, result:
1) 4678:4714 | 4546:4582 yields 1.01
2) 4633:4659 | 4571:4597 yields 1.00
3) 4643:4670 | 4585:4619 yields 0.93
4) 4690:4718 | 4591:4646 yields 0.95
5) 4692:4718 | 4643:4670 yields 1.02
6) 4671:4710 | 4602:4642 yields 0.90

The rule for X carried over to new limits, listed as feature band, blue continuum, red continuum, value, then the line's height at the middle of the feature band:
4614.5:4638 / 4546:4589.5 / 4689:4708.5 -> -0.10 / 7.62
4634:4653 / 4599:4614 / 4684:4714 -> 0.04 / 7.87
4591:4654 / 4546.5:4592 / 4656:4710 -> -0.08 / 7.48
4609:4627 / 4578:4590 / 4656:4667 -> -0.17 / 7.34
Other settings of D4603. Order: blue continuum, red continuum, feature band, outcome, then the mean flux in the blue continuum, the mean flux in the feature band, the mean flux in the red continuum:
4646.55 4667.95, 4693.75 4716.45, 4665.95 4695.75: 1.31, 7.36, 7.09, 7.47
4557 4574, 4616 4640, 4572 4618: 1.46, 8.07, 7.93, 8.32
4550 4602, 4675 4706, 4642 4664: 0.29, 7.86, 7.38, 7.29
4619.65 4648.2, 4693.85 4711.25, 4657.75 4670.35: 0.81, 8.07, 7.29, 7.43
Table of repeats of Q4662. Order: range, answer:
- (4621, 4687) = 7.51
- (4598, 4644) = 8.17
